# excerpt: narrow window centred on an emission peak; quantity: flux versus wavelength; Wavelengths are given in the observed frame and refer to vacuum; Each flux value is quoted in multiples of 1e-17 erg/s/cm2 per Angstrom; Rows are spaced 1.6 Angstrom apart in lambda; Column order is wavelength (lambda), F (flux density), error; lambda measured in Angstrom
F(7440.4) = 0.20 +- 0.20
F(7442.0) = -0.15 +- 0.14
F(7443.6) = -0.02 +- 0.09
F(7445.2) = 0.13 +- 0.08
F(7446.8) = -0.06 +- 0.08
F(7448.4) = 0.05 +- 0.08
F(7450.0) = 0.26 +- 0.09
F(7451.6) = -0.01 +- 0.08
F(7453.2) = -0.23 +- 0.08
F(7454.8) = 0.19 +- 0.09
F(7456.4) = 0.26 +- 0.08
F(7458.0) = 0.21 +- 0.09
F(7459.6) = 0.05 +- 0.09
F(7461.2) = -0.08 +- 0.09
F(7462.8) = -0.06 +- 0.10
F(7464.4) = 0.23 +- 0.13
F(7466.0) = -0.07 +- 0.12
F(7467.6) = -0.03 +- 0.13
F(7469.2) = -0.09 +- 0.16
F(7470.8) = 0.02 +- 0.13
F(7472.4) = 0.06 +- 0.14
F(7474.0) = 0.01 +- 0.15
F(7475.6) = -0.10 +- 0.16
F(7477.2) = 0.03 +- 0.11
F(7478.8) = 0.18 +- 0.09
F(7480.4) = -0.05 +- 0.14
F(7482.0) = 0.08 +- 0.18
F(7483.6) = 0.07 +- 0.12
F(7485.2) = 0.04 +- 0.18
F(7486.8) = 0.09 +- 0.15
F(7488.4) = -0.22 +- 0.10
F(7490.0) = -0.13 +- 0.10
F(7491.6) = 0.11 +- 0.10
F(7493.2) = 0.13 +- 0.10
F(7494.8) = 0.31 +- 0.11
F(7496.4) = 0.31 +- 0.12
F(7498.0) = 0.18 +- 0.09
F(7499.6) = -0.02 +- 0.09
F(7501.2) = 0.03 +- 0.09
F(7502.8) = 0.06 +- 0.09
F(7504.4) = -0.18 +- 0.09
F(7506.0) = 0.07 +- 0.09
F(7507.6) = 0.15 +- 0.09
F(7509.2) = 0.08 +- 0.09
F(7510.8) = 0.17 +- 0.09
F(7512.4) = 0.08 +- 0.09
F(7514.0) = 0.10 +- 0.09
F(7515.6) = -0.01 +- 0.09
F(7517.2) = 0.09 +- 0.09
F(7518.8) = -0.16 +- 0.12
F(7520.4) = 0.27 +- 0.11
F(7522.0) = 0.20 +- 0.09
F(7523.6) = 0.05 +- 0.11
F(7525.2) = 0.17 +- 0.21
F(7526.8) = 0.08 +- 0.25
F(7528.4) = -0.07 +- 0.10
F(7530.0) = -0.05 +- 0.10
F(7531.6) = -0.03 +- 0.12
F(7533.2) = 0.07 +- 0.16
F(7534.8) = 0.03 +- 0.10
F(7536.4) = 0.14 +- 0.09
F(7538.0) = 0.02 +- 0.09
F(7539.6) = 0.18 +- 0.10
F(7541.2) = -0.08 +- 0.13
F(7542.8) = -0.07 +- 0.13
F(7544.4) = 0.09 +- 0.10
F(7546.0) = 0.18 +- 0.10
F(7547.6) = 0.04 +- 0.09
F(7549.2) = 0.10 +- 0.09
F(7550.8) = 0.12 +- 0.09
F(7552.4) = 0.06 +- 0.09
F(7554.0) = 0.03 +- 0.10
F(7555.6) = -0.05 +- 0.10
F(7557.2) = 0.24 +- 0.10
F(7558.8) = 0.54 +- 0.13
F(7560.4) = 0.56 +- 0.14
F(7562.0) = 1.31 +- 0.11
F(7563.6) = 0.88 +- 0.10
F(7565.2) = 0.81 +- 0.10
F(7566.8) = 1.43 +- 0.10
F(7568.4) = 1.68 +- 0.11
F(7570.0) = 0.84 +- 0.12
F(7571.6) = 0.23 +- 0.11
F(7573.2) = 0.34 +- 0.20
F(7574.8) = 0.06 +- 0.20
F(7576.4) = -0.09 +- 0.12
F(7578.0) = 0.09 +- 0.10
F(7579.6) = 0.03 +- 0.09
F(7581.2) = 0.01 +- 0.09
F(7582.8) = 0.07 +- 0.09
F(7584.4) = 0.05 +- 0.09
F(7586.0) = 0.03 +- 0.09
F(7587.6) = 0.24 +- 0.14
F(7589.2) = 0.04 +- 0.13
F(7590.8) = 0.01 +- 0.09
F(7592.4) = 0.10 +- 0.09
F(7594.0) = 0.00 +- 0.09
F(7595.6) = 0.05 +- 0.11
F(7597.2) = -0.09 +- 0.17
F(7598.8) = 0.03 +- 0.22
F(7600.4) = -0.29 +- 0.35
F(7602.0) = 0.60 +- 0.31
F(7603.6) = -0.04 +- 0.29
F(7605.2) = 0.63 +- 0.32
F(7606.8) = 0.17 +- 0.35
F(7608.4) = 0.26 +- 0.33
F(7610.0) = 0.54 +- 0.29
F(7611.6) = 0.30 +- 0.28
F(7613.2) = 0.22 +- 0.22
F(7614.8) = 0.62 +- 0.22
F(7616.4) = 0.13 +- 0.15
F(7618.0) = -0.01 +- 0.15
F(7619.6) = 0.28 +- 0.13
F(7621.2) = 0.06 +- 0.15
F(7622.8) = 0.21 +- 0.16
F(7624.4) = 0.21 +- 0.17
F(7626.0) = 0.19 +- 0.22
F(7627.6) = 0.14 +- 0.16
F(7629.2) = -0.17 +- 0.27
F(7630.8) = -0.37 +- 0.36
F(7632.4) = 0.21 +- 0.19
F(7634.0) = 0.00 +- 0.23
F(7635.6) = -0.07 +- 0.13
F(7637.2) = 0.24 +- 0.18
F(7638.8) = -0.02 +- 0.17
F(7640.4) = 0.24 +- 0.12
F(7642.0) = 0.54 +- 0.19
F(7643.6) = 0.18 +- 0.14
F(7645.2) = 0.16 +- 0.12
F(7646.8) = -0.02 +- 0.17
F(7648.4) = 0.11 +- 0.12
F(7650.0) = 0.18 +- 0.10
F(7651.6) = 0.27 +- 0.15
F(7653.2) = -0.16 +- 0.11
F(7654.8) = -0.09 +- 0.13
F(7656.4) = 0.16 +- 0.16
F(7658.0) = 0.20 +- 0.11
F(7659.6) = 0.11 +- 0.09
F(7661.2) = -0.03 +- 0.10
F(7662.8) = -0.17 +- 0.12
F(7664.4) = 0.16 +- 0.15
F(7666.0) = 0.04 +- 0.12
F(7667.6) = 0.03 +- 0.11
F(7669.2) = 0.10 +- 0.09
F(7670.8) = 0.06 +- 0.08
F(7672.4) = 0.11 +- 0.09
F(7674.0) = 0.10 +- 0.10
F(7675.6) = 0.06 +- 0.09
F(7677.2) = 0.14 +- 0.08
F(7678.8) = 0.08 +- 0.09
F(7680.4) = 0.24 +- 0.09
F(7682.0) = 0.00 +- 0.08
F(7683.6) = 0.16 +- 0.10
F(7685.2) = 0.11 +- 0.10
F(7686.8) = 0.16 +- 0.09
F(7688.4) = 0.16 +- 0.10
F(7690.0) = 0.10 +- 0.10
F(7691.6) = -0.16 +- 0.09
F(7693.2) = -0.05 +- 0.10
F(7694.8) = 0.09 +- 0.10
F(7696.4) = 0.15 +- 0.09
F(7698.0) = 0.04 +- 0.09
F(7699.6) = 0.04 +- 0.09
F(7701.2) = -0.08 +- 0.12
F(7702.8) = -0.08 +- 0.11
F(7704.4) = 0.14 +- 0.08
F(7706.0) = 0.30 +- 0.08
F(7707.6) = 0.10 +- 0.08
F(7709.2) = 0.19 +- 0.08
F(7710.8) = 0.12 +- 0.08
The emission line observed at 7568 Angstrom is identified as [O II] 3727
